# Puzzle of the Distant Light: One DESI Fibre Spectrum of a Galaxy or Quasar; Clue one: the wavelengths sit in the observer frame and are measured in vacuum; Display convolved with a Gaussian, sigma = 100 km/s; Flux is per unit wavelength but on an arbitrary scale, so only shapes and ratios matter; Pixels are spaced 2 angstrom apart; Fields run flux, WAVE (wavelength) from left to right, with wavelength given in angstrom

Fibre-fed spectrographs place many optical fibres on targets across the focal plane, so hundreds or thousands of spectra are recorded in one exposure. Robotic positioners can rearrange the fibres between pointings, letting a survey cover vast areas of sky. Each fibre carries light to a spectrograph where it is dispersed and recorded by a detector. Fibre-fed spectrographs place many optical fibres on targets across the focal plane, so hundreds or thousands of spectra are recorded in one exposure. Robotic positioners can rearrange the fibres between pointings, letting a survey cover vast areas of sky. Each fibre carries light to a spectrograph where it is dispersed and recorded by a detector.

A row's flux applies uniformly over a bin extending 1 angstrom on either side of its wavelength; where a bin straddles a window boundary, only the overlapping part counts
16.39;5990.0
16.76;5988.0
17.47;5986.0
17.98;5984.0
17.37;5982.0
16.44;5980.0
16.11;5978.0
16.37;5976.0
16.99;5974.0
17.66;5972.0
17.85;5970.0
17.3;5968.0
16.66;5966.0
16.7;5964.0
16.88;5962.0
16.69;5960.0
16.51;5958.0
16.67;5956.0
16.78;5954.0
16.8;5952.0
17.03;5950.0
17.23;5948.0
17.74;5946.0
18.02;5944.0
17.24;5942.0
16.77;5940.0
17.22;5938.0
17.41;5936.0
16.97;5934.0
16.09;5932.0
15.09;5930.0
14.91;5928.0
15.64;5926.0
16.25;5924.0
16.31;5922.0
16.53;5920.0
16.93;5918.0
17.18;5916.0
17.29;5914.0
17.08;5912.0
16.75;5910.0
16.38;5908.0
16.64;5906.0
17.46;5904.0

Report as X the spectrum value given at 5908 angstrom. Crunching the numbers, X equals 16.38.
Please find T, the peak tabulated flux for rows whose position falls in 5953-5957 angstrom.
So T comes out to 16.78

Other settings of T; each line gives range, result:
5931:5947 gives 18.02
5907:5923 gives 17.29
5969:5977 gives 17.85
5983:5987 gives 17.98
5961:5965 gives 16.88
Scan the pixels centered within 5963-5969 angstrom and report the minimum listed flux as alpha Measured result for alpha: 16.66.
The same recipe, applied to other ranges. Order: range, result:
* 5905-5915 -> 16.38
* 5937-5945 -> 16.77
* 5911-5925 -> 16.25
